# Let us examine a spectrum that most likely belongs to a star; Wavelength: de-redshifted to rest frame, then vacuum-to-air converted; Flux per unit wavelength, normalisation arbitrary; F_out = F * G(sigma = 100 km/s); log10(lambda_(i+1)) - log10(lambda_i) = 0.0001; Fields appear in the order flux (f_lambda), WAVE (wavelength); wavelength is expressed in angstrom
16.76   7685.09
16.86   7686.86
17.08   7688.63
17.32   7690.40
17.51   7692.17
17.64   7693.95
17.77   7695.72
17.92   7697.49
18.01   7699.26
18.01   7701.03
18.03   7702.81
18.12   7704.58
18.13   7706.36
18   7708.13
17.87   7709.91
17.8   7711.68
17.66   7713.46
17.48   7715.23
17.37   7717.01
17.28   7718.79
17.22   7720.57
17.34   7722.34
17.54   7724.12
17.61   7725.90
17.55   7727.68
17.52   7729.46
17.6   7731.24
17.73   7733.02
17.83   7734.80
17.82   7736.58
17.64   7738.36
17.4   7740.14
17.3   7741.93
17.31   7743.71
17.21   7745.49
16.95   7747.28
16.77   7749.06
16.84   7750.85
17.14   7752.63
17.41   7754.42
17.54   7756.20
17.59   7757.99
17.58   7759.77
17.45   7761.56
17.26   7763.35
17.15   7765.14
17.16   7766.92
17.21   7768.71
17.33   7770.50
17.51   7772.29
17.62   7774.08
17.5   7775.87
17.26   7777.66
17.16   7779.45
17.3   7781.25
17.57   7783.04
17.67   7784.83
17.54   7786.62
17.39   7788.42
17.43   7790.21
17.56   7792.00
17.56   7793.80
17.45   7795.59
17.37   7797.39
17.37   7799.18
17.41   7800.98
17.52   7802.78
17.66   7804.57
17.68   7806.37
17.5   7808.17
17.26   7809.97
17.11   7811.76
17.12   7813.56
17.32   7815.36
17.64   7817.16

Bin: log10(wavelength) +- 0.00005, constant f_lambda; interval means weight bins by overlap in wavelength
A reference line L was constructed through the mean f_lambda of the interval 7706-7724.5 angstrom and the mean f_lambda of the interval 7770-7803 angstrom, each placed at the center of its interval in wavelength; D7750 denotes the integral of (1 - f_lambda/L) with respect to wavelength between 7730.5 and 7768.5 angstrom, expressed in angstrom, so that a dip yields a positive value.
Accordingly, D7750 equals 0.35 angstrom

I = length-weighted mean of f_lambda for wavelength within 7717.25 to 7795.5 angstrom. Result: 17.4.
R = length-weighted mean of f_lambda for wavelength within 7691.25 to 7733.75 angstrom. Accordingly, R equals 17.7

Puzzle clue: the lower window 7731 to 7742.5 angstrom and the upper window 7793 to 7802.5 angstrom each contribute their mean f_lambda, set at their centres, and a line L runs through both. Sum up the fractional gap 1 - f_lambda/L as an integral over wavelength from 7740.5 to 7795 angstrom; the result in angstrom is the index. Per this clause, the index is 0.6 angstrom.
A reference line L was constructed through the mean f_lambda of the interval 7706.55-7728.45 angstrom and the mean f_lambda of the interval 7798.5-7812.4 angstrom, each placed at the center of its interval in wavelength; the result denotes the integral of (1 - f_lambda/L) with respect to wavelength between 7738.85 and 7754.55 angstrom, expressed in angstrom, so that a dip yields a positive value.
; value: 0.3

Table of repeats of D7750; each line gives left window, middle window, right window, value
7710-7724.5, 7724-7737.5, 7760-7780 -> -0.2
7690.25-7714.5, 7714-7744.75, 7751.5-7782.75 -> 0.3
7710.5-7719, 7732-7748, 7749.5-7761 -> -0.1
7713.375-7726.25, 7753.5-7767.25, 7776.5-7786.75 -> 0.0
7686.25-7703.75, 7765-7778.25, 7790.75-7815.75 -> 0.1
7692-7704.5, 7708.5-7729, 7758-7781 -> 0.2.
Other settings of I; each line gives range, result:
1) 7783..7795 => 17.5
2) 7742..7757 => 17.2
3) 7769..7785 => 17.4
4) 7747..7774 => 17.3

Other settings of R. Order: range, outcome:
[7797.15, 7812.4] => 17.4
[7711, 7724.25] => 17.5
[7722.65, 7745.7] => 17.5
